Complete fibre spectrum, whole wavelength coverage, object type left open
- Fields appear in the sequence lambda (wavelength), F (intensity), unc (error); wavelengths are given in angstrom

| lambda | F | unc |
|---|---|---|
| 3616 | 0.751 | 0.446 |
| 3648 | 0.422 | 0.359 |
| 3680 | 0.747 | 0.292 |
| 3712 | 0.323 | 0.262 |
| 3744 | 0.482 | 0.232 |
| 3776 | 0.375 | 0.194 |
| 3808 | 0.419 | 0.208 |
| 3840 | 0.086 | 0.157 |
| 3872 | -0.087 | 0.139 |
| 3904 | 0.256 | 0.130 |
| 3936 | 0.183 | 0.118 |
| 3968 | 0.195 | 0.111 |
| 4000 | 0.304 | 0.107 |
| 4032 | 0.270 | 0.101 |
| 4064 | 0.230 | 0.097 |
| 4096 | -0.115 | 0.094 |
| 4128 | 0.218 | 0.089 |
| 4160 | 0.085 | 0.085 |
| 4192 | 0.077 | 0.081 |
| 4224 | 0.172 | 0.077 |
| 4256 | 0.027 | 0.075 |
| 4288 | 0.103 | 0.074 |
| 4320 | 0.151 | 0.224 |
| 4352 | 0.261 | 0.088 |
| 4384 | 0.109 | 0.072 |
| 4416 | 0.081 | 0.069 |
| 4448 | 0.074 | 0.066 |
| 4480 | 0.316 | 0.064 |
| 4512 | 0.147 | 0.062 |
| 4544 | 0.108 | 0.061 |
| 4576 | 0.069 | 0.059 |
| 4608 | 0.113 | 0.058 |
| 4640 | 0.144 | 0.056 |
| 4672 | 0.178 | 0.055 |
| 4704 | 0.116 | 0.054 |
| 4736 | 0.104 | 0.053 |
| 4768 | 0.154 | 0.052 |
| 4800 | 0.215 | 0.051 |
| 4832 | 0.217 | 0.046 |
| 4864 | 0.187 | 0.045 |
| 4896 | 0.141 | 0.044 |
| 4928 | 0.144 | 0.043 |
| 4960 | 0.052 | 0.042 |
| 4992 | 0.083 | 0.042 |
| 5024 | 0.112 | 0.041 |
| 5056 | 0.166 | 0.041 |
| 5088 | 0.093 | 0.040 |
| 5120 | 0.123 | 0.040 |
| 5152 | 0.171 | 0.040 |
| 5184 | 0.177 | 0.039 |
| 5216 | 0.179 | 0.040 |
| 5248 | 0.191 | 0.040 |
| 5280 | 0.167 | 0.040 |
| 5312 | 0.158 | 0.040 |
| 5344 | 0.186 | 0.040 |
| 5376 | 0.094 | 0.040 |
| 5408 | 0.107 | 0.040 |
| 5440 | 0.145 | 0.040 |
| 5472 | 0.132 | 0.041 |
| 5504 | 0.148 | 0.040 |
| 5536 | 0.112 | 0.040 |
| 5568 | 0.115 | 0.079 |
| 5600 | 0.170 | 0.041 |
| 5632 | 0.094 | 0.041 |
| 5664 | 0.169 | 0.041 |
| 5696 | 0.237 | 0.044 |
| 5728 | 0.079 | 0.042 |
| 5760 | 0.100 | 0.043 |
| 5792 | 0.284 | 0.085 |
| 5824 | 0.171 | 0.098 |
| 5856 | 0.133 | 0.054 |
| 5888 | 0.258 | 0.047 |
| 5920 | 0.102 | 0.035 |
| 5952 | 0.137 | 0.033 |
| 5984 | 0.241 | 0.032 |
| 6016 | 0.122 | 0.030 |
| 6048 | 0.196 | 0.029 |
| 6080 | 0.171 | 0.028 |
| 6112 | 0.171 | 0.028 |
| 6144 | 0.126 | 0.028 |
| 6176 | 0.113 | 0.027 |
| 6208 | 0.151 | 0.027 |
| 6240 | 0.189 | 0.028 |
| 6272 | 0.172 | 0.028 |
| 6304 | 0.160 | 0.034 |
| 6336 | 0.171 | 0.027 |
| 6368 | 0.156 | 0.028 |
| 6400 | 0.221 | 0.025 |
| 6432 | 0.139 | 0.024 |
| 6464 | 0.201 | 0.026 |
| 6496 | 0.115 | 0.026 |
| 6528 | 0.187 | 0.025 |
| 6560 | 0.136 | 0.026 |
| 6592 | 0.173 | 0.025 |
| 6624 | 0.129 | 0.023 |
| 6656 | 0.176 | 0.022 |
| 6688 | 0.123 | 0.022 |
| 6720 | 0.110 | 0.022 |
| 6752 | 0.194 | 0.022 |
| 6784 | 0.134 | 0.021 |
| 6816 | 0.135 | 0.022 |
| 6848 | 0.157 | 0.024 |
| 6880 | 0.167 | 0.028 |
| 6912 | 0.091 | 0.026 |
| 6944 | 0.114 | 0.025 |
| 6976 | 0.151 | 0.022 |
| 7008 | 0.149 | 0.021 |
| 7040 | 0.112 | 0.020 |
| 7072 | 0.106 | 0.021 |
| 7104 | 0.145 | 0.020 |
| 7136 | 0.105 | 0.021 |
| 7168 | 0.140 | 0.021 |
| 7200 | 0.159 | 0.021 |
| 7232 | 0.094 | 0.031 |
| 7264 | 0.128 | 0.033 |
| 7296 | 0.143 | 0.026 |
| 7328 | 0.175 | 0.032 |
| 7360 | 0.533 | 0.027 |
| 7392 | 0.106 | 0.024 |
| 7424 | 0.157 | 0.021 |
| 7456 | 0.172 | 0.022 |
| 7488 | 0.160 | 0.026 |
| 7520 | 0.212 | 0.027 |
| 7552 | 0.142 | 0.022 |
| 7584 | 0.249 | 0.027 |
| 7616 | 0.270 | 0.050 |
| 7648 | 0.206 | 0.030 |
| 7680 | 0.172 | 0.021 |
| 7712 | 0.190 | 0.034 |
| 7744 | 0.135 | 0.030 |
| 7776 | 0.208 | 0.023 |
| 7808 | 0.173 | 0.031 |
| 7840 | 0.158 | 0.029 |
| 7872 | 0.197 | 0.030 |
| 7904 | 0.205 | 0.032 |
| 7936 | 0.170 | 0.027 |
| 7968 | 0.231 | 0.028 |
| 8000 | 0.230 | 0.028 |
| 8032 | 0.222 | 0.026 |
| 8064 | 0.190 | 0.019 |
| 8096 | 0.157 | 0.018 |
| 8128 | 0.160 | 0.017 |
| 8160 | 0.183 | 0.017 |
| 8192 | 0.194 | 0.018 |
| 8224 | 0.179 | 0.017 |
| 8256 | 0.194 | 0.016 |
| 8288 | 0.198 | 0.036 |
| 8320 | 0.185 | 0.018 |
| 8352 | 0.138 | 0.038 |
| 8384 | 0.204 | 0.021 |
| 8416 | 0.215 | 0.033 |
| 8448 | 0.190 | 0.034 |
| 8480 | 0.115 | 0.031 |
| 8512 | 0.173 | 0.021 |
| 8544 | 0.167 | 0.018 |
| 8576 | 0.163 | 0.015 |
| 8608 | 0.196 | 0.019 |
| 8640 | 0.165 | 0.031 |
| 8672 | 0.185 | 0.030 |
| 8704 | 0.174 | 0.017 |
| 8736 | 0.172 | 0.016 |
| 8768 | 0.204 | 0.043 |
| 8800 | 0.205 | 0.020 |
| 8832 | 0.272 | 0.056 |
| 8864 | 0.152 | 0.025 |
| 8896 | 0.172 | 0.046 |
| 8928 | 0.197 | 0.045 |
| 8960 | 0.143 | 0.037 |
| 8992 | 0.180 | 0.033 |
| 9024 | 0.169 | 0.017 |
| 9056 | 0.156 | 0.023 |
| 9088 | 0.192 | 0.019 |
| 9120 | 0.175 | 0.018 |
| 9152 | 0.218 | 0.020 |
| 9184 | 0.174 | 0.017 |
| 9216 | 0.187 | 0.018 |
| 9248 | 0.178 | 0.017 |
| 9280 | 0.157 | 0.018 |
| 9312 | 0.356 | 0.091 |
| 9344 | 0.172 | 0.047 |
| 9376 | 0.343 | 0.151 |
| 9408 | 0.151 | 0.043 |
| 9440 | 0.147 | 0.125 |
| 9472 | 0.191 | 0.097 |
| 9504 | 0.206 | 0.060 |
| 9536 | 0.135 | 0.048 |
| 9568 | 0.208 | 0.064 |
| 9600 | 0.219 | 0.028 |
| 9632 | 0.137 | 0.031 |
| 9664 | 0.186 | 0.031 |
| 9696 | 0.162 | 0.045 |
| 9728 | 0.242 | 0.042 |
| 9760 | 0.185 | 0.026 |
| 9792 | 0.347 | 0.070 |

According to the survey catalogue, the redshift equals 0.971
